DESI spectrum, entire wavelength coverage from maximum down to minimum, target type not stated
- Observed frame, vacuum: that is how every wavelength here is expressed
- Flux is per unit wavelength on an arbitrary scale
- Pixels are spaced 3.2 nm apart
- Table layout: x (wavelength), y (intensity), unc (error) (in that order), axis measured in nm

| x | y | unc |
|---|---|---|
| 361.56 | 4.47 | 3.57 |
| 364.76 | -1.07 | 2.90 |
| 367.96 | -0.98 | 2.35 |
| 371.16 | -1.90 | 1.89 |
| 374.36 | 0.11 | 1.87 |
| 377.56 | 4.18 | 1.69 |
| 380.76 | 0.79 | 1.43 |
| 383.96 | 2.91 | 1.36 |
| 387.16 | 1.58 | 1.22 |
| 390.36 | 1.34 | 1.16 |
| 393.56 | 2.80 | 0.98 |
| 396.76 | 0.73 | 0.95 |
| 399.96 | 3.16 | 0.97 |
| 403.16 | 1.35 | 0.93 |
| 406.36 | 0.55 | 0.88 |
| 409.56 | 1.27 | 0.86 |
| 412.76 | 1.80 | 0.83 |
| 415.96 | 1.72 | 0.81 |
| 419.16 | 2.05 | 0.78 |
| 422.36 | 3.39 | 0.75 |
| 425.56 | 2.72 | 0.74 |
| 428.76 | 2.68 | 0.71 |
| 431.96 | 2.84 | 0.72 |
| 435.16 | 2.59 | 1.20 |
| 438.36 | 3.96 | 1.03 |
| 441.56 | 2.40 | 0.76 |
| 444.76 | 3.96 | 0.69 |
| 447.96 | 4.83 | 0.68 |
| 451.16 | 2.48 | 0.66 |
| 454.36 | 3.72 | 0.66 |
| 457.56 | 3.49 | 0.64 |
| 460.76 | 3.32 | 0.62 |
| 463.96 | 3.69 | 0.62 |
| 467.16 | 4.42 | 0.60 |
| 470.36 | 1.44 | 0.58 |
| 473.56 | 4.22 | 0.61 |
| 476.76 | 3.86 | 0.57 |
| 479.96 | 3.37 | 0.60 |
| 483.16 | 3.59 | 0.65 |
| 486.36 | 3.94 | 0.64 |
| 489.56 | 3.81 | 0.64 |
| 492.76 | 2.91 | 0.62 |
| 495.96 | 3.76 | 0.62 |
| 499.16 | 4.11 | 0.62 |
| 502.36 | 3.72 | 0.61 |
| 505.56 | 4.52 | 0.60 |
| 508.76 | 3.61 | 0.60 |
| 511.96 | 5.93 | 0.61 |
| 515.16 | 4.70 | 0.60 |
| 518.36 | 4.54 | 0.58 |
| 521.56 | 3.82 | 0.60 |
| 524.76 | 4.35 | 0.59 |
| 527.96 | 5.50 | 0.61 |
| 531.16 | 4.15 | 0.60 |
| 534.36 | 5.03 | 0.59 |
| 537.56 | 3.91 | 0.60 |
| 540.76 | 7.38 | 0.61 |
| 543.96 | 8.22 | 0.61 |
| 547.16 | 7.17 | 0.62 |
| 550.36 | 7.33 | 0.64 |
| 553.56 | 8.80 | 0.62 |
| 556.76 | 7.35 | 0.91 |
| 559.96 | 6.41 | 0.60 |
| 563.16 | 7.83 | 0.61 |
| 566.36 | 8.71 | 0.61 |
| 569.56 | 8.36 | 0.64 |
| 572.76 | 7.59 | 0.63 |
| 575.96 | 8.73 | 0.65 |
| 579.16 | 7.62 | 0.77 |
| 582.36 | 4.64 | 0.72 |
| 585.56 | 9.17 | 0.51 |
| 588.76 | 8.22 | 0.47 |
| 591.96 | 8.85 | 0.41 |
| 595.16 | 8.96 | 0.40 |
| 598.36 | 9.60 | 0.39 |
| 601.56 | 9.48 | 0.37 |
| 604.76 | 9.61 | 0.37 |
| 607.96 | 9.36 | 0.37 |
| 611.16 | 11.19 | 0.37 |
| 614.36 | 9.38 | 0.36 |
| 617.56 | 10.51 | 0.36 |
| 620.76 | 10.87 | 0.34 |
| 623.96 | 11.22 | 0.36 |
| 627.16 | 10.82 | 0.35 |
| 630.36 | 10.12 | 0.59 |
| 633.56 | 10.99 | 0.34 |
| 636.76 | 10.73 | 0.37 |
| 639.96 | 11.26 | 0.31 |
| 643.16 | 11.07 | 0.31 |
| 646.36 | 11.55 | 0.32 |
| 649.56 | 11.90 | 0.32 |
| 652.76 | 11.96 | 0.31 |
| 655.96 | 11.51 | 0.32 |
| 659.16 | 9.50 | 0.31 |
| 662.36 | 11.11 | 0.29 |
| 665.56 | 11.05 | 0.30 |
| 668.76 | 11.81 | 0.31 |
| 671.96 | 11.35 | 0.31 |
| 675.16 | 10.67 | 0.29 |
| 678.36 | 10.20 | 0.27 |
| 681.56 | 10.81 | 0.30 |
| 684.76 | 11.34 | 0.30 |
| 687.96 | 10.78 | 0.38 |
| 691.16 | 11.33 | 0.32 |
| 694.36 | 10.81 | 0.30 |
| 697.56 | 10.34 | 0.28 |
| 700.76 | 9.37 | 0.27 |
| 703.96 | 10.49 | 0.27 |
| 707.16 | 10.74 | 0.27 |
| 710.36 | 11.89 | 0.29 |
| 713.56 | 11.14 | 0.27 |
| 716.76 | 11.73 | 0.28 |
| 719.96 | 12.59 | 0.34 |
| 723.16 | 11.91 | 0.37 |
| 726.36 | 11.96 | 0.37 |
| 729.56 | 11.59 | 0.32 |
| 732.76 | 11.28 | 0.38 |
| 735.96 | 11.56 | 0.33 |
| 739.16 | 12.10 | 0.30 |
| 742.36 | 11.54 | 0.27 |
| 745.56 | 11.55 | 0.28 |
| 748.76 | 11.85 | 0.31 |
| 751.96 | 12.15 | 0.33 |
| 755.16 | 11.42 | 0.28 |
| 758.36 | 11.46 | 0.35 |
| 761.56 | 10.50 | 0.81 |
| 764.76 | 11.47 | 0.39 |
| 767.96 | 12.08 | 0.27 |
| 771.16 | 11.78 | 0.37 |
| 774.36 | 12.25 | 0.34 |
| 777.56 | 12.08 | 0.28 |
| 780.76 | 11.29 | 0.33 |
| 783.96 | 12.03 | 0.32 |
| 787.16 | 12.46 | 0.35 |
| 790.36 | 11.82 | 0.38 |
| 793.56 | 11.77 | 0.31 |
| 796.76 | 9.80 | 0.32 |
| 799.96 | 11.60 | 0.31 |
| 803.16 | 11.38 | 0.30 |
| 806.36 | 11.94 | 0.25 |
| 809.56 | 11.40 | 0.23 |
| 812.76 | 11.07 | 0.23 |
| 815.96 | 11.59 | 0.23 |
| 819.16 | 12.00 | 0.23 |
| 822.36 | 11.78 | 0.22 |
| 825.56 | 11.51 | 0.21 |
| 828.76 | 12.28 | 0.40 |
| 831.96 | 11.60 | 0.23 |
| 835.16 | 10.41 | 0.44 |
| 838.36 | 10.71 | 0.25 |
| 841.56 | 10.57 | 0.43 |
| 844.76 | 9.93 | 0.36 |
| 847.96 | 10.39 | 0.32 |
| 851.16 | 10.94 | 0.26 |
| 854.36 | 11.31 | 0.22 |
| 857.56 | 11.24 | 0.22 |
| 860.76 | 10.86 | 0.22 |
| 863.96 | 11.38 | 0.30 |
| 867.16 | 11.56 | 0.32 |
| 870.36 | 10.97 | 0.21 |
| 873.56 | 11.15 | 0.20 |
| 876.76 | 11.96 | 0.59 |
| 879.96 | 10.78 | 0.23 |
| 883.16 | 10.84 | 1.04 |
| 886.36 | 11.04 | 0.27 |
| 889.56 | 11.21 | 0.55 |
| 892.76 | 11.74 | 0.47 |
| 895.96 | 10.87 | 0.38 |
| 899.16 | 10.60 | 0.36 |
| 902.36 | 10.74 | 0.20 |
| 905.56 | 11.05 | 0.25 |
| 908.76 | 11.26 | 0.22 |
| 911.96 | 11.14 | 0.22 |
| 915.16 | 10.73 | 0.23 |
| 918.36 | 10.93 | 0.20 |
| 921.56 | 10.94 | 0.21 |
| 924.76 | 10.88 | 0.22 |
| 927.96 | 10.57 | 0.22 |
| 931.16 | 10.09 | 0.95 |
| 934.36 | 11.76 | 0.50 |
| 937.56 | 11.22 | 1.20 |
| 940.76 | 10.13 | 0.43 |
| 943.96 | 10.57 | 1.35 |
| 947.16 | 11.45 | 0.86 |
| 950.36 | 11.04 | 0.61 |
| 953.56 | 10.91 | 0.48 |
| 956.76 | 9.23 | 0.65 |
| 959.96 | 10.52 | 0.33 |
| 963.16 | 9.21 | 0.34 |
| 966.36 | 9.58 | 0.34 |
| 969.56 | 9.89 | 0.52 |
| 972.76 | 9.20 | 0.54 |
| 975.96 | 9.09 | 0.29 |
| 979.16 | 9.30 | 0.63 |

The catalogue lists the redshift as 0.354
